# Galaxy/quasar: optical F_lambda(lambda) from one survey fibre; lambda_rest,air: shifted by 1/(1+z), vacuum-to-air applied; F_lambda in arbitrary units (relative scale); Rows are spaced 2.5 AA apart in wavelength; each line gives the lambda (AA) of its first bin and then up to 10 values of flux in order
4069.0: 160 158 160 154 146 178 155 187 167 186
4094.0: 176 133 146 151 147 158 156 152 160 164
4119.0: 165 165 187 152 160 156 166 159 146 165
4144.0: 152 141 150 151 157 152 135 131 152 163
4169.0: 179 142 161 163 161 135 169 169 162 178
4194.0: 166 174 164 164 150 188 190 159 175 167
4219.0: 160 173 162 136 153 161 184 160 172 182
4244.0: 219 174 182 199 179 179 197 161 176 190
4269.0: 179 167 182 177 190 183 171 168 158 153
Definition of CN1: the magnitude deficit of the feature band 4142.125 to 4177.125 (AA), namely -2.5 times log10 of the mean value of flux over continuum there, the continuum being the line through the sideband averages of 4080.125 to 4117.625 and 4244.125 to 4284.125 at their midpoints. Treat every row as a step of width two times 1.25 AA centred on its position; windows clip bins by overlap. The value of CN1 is 0.11 mag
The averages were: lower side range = 161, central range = 152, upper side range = 182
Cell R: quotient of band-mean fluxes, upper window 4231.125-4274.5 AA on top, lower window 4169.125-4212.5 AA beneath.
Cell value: 1.10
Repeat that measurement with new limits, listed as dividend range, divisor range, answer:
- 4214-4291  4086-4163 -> 1.11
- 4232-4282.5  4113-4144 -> 1.12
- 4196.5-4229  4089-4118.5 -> 1.05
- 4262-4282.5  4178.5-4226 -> 1.08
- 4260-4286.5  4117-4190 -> 1.13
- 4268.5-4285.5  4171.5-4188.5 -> 1.12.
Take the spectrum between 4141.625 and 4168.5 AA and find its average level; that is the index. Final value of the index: 150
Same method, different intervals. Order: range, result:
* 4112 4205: 159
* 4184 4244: 168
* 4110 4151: 159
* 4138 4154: 151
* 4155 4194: 157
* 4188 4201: 169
